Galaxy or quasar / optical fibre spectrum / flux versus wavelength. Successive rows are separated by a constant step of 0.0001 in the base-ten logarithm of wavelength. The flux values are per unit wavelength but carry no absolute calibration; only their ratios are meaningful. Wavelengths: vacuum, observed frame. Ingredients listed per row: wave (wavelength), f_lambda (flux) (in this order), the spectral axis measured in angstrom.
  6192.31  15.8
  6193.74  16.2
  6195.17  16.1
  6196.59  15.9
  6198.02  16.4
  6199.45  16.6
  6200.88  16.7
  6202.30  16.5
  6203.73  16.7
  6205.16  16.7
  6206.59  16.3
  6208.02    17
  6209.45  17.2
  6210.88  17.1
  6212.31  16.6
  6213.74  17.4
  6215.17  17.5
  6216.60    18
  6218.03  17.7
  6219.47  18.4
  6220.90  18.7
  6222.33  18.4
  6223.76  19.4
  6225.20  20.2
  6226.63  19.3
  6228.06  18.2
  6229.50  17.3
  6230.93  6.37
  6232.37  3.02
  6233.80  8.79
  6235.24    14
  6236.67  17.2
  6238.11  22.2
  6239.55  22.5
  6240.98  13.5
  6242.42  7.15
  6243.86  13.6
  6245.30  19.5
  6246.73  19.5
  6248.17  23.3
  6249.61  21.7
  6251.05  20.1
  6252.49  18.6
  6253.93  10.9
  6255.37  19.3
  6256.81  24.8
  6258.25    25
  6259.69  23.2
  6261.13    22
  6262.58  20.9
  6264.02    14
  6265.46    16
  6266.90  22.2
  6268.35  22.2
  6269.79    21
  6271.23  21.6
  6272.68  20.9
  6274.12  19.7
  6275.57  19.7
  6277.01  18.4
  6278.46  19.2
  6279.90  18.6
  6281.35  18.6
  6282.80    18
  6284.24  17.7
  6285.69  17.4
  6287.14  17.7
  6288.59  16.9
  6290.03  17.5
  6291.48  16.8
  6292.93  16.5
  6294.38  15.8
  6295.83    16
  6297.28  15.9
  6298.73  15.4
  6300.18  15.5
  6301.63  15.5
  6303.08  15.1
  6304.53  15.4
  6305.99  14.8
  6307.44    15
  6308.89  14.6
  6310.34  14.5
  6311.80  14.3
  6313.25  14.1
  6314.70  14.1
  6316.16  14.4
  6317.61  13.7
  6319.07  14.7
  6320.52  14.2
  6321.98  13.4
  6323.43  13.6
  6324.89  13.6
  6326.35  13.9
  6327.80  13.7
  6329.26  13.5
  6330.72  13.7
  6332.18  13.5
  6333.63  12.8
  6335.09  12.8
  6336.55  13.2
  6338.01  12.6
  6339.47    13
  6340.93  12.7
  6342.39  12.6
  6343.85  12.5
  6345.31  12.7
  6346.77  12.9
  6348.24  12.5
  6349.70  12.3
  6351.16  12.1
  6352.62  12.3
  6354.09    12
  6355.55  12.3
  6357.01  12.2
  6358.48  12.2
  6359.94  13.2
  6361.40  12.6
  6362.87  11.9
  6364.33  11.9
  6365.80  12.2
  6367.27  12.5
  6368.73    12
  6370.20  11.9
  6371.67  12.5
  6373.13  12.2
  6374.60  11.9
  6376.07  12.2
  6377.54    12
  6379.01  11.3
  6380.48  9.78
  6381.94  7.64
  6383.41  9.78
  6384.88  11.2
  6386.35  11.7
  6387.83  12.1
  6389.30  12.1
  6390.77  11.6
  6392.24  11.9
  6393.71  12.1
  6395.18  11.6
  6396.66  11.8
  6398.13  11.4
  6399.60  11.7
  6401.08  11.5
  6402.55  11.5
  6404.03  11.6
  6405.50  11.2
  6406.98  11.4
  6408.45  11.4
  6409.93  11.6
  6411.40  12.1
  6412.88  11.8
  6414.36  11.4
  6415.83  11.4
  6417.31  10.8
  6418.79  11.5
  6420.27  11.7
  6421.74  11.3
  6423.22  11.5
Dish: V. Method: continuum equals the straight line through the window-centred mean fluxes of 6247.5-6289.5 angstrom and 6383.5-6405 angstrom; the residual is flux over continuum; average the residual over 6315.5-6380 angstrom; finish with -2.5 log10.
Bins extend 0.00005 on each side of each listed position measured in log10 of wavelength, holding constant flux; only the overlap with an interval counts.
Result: 0.14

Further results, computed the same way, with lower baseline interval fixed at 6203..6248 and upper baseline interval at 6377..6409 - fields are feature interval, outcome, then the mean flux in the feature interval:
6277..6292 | -0.22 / 17.9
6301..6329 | -0.05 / 14.3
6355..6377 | -0.01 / 12.2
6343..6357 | 0.02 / 12.4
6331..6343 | 0.00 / 12.9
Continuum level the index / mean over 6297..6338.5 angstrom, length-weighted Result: 14.2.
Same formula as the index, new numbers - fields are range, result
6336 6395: 12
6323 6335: 13.5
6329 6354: 12.8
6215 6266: 17.5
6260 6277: 20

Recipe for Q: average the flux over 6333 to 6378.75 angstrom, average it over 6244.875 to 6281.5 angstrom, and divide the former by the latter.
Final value 0.6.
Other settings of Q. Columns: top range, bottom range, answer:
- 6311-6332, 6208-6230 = 0.77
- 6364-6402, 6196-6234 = 0.71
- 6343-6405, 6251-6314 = 0.66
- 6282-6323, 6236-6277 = 0.80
